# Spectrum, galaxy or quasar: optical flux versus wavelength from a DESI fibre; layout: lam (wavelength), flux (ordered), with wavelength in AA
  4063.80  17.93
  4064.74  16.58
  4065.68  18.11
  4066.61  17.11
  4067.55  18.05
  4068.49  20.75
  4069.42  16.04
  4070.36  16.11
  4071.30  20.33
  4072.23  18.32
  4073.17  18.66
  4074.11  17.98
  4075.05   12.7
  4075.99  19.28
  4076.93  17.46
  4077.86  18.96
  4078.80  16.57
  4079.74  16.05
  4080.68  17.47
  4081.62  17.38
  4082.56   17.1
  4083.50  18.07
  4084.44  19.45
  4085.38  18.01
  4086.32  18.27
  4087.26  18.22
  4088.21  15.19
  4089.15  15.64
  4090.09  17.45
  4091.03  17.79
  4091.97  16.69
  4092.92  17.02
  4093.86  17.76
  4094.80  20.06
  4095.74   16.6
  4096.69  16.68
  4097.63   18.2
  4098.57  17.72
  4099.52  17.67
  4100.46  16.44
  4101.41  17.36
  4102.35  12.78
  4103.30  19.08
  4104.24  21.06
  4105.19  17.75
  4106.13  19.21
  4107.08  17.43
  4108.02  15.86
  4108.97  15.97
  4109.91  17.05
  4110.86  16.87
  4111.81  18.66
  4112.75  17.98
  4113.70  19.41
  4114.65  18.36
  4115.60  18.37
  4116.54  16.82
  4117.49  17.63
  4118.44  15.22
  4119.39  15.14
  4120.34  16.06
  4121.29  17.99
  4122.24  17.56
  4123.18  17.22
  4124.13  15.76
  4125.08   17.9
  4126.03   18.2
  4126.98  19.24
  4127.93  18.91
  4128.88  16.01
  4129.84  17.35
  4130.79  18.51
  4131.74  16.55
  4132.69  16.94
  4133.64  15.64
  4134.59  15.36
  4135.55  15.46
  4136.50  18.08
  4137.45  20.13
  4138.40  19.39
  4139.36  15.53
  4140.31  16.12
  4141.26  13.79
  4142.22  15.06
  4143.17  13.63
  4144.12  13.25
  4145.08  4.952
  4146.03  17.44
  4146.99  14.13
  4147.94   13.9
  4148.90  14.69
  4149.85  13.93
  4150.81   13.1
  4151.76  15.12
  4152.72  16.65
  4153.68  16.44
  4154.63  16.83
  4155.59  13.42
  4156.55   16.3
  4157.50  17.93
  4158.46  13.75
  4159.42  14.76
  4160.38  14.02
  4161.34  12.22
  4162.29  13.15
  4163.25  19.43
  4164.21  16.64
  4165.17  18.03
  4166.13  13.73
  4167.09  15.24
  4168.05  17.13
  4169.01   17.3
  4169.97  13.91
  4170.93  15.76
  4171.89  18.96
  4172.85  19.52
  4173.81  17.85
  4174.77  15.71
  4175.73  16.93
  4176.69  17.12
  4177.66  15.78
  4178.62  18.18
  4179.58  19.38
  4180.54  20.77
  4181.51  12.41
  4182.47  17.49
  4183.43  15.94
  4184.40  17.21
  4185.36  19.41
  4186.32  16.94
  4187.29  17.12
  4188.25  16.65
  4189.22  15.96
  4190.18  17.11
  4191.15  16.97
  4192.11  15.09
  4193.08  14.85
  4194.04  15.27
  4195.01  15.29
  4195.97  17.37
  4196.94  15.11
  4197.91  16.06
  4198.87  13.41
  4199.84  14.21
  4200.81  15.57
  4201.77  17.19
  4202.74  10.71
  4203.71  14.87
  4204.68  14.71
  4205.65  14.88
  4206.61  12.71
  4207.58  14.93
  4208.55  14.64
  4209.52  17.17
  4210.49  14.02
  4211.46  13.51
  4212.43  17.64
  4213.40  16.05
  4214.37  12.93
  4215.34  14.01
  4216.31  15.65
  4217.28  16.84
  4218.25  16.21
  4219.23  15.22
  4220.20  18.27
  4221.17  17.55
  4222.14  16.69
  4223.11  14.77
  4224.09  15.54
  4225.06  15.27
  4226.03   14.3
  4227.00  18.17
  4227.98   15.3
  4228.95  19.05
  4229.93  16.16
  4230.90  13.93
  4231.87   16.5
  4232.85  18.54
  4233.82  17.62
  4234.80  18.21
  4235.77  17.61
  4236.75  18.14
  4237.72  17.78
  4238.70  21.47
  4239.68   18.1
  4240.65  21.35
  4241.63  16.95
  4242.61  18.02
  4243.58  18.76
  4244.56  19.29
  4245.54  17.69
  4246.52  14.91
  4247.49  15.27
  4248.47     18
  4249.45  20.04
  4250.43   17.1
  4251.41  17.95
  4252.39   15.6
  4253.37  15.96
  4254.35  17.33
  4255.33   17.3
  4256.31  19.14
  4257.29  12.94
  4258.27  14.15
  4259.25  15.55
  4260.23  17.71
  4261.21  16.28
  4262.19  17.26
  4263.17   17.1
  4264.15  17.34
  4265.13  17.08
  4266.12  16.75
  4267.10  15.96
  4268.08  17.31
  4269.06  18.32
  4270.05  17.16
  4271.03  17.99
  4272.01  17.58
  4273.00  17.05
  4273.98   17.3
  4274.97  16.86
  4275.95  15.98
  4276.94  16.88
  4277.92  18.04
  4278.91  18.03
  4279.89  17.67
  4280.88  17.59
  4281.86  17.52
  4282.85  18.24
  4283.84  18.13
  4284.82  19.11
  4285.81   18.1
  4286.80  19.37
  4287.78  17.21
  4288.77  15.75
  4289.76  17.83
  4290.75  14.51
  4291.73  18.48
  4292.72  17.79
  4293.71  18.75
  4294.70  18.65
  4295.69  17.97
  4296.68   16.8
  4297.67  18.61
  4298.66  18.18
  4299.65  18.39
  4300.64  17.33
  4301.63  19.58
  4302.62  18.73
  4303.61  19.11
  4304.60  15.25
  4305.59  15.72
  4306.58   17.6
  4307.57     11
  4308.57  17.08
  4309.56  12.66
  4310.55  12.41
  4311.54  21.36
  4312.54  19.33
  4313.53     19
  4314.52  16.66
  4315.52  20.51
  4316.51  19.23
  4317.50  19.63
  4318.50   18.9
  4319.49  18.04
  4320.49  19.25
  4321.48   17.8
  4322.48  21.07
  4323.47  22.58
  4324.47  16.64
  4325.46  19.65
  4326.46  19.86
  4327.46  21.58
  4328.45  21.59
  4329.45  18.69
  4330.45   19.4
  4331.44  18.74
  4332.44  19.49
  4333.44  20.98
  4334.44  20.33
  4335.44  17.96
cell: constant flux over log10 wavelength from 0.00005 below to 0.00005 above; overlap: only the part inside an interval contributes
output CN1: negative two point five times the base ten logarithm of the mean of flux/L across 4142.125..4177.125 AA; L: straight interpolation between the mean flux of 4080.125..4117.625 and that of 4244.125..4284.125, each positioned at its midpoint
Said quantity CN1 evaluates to 0.135 mag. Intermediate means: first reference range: 17.6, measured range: 15.4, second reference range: 17.1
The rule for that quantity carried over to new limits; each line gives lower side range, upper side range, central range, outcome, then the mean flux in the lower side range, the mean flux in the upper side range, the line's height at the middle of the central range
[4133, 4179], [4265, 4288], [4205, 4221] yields 0.08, 15.7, 17.6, 16.6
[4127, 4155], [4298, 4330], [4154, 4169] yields 0.03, 15.7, 18.3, 16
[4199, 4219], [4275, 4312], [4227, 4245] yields -0.15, 14.9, 17.3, 15.7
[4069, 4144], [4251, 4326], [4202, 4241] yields 0.08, 17.2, 17.5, 17.4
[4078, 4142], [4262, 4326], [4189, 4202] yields 0.12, 17.3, 17.7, 17.5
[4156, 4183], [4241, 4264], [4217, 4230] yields 0.03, 16.4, 17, 16.8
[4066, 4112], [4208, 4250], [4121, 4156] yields 0.09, 17.5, 16.8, 17.3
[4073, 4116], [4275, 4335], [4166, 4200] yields 0.08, 17.5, 18.2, 17.8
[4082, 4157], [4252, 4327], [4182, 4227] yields 0.10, 16.7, 17.5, 17.1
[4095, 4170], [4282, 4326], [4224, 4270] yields 0.01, 16.4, 17.9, 17.4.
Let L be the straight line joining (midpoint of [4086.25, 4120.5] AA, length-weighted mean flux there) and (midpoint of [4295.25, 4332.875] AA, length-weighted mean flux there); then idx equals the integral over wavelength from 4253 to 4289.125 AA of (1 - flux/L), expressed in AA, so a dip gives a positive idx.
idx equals 1.9 AA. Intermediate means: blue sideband 17.3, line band 17.2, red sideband 18.3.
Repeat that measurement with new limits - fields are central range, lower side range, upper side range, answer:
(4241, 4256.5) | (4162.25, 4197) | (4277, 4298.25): 0.0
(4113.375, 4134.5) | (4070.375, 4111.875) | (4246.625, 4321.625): 0.2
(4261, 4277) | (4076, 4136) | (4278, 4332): 0.8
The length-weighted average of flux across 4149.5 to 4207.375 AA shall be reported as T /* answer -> 15.9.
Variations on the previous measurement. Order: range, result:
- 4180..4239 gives 16.1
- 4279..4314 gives 17.5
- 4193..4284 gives 16.6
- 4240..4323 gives 17.5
